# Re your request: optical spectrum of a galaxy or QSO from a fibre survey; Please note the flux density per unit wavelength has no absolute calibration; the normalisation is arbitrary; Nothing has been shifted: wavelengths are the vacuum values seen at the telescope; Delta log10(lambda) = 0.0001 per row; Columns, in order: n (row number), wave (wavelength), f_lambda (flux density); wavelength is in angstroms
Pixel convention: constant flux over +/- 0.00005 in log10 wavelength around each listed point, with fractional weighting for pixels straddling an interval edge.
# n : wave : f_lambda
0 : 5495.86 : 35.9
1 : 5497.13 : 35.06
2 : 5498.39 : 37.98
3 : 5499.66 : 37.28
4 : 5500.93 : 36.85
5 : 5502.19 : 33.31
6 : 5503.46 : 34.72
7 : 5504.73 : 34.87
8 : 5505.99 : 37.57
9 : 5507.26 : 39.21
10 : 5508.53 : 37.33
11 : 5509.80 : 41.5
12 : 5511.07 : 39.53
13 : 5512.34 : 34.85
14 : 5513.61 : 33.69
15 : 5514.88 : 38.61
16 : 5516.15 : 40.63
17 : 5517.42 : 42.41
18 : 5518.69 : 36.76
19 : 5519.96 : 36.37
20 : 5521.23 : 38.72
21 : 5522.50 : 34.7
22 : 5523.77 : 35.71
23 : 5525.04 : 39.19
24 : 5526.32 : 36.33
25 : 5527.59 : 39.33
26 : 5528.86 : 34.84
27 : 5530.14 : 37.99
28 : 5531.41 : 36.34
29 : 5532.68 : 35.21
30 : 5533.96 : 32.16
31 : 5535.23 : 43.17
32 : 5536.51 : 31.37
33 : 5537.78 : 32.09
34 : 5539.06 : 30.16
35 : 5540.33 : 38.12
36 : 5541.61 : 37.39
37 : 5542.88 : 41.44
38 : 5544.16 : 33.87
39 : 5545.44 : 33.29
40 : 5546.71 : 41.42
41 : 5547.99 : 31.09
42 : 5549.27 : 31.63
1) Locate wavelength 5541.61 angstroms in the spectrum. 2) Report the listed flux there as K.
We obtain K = 37.39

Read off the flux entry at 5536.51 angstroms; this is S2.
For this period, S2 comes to 31.37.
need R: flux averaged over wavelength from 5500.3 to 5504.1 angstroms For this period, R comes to 35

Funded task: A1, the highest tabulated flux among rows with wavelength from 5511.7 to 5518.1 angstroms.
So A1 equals 42.41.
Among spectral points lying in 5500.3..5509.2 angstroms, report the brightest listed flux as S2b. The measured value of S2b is 39.21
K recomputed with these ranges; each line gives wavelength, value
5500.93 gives 36.85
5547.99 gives 31.09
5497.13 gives 35.06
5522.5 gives 34.7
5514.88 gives 38.61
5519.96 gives 36.37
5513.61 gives 33.69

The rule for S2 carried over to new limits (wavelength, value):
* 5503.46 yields 34.72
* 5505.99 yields 37.57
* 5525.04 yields 39.19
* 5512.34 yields 34.85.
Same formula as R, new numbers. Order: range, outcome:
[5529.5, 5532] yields 37.2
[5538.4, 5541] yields 34.1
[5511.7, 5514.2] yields 34.3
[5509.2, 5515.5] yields 37.6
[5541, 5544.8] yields 37.6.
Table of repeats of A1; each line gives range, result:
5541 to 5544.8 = 41.44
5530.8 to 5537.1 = 43.17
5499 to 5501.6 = 37.28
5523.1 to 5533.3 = 39.33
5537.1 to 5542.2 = 38.12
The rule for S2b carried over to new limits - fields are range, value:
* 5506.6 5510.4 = 41.5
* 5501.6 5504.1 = 34.72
